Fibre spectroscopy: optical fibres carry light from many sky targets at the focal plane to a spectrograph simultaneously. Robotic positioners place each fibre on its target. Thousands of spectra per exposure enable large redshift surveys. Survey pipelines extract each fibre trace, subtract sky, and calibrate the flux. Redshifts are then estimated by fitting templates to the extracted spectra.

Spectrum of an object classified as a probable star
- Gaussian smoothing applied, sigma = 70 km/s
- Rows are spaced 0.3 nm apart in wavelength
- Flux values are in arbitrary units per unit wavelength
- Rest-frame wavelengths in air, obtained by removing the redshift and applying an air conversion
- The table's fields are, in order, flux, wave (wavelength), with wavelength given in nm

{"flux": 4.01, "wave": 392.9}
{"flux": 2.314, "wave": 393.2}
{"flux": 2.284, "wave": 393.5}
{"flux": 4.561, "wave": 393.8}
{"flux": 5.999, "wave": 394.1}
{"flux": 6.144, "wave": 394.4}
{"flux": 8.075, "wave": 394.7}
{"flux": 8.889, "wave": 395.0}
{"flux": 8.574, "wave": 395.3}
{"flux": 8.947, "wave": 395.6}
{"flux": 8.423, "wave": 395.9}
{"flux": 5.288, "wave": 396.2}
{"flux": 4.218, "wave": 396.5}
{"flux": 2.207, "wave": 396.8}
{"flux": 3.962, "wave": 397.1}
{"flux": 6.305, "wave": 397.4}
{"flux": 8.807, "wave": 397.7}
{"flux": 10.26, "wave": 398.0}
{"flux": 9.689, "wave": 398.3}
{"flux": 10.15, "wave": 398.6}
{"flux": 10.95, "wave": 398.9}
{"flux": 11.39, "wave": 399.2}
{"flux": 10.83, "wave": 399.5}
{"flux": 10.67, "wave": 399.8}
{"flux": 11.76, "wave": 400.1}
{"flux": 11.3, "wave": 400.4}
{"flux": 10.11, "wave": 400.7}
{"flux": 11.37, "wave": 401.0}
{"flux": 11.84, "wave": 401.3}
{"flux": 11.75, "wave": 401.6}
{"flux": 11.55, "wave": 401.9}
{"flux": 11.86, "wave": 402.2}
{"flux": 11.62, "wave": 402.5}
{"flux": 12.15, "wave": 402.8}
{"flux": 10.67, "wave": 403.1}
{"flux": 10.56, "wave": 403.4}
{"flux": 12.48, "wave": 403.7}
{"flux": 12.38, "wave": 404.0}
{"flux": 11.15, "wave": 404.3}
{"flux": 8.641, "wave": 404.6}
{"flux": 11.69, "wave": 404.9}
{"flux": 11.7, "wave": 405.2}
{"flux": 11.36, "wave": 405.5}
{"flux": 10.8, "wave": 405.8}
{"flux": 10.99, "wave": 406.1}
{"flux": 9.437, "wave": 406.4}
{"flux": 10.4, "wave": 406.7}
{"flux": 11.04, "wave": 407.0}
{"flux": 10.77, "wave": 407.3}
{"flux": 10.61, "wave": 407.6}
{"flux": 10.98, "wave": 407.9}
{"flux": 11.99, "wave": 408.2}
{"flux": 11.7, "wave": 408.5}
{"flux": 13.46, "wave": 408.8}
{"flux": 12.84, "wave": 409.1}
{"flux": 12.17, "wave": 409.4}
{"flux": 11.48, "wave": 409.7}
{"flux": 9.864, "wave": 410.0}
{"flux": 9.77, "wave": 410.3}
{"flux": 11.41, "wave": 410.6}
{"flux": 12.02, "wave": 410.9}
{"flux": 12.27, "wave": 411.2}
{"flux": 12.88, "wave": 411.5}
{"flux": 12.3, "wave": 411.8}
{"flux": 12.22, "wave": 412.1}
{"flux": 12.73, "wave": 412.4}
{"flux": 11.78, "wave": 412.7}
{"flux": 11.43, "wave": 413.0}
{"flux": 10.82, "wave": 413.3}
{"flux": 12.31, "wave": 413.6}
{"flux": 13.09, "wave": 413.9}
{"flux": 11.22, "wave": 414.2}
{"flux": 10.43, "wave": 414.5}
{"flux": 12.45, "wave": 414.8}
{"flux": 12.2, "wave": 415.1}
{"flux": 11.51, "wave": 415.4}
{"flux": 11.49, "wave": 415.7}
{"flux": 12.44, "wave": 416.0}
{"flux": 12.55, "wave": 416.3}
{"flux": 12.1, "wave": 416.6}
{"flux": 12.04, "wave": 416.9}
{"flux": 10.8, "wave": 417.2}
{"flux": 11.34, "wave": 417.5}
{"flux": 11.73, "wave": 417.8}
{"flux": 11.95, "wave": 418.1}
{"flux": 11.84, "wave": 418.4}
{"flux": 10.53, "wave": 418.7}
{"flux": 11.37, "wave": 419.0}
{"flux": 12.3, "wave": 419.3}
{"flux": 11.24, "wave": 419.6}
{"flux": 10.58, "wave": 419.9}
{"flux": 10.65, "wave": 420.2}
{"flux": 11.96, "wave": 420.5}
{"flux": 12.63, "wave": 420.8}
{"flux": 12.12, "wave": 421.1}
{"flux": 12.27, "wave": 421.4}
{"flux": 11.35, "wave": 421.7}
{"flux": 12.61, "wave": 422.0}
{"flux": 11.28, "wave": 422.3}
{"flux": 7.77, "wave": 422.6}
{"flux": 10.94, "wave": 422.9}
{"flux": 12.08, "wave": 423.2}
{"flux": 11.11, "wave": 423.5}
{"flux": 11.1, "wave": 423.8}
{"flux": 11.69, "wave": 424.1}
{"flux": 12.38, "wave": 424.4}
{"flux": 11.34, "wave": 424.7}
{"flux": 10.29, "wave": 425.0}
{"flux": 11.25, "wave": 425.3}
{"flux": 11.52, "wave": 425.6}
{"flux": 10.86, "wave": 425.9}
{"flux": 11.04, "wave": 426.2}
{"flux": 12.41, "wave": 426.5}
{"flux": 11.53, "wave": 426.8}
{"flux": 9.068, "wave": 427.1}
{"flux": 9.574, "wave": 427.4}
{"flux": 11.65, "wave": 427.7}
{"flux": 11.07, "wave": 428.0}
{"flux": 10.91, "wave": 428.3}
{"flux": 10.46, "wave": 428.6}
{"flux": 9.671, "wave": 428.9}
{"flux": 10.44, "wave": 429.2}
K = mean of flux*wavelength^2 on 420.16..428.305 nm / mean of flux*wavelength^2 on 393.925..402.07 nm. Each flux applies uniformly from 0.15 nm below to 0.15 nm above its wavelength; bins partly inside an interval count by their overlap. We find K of 1.4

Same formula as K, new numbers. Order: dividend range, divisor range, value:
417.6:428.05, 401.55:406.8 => 1.11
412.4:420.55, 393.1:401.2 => 1.60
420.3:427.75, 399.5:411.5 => 1.09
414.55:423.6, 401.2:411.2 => 1.09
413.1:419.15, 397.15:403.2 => 1.19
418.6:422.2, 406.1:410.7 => 1.10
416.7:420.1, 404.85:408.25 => 1.11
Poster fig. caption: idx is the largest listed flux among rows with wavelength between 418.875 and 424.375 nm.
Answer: 12.63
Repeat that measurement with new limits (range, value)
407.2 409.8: 13.46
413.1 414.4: 13.09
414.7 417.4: 12.55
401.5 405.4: 12.48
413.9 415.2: 12.45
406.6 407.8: 11.04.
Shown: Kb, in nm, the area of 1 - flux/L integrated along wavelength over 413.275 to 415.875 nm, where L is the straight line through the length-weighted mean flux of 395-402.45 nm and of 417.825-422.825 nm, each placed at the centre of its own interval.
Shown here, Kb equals -0.225 nm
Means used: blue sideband 9.28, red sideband 11.4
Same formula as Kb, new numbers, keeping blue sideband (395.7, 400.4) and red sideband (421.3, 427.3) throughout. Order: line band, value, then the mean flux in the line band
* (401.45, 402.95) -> -0.49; 11.8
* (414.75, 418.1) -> -0.49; 11.9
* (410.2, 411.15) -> -0.15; 11.3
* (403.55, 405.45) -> -0.47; 11.3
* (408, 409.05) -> -0.31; 12.4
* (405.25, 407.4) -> -0.33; 10.7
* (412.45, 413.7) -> -0.21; 11.6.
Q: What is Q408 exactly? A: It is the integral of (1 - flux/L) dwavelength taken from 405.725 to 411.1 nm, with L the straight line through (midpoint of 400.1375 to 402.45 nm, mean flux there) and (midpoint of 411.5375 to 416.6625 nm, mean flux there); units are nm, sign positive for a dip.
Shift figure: 0.23 nm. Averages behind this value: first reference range 11.4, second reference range 12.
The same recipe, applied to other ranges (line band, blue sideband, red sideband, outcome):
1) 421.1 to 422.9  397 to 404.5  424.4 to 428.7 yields -0.035 nm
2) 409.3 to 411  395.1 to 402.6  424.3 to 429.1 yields -0.185 nm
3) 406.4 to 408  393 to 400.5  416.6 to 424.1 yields -0.227 nm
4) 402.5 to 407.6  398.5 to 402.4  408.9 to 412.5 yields 0.209 nm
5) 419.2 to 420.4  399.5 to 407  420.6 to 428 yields 0.005 nm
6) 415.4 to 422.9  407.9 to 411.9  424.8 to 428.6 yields -0.134 nm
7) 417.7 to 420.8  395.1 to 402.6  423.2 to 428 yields -0.217 nm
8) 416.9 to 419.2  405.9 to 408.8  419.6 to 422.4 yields 0.024 nm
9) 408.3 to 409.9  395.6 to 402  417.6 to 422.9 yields -0.313 nm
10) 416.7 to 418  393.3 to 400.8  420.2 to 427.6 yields -0.134 nm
